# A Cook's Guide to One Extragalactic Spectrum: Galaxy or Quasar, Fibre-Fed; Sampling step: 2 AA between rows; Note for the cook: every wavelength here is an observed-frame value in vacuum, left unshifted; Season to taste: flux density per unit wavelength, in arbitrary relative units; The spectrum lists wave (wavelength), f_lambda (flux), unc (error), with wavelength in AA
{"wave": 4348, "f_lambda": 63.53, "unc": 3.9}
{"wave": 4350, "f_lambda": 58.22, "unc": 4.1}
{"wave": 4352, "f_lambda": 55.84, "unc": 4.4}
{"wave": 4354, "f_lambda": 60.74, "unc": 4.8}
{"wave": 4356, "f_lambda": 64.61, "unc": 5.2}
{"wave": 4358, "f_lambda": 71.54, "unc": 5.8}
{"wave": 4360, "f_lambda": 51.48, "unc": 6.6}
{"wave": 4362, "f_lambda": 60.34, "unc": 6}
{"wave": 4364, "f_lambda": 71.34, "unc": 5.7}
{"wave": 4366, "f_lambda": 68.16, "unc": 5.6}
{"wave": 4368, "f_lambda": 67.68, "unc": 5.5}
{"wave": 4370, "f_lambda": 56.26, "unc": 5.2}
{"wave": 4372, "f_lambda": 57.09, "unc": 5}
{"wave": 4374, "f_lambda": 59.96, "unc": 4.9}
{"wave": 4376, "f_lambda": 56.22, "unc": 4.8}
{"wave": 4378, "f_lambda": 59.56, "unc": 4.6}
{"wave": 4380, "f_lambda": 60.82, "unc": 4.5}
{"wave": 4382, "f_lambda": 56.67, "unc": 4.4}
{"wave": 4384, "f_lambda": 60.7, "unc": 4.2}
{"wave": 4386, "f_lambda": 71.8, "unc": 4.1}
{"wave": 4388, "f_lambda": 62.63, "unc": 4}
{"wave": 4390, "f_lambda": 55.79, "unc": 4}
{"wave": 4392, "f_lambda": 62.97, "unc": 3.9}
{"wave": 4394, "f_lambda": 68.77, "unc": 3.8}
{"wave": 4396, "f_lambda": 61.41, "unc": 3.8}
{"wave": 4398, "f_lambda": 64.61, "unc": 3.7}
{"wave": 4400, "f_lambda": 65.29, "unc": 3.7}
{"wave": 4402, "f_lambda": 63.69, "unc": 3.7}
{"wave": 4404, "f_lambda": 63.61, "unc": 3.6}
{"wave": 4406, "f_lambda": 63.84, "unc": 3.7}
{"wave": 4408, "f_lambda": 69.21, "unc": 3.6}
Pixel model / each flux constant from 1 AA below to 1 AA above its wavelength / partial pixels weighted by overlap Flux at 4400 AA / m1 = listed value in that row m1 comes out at 65.29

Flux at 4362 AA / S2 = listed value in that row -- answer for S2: 60.34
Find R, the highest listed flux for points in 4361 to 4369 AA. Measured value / 71.34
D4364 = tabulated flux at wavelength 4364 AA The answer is 71.34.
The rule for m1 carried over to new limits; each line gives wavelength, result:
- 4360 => 51.48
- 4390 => 55.79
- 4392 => 62.97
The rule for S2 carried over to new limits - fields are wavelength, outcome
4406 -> 63.84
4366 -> 68.16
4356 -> 64.61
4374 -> 59.96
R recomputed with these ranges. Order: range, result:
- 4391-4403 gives 68.77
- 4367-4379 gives 67.68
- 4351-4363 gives 71.54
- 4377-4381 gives 60.82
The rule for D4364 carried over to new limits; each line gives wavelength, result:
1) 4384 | 60.7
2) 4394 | 68.77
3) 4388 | 62.63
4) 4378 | 59.56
